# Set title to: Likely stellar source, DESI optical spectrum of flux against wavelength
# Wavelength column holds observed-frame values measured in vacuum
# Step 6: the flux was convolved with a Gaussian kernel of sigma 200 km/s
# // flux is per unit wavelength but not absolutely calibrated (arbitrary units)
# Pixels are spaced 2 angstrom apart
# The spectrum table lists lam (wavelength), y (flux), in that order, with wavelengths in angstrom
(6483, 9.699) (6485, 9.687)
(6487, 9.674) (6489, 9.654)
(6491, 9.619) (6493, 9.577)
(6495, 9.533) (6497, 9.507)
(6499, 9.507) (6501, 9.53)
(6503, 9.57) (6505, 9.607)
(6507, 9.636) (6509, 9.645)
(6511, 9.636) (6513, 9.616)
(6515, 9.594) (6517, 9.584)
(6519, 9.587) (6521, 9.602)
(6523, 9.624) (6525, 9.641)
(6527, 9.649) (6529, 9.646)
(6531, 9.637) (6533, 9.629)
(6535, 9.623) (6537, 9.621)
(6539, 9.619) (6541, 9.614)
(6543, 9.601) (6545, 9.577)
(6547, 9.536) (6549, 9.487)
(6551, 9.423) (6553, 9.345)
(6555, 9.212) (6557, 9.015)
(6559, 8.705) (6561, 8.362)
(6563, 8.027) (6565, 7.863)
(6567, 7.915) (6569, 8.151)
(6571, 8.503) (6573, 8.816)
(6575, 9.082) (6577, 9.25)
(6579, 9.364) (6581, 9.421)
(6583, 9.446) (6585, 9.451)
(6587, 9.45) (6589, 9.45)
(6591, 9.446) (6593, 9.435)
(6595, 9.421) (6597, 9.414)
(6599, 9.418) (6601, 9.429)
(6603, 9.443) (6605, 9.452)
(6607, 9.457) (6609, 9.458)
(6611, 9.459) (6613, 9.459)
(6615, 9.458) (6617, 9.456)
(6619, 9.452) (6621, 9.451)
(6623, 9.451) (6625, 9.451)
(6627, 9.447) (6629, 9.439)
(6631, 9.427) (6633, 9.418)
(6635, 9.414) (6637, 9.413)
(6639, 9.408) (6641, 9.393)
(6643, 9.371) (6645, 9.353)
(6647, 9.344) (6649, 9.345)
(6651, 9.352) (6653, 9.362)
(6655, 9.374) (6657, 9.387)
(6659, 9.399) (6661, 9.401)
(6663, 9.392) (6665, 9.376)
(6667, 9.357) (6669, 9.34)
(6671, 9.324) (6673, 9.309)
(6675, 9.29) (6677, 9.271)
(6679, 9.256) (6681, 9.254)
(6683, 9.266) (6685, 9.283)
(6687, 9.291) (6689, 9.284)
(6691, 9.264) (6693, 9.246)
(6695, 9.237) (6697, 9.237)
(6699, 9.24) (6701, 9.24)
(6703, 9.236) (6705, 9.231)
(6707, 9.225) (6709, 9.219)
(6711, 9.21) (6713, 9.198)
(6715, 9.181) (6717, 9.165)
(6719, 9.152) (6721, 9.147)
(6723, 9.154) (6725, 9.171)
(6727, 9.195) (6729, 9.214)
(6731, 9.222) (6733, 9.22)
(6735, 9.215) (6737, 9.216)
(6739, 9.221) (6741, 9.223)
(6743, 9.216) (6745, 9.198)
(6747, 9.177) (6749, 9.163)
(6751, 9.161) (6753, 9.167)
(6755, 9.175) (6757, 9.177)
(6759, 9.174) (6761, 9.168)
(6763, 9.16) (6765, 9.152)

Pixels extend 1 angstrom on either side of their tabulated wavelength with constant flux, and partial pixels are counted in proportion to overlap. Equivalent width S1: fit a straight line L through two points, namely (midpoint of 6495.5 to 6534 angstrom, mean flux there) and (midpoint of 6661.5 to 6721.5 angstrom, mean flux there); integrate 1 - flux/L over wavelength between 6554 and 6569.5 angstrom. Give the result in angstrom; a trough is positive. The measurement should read 1.8 angstrom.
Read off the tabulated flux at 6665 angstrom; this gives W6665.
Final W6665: 9.376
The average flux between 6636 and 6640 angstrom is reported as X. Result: 9.41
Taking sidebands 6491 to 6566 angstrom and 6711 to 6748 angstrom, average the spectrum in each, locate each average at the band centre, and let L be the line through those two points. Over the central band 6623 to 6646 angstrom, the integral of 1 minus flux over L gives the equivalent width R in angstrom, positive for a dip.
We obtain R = -0.3 angstrom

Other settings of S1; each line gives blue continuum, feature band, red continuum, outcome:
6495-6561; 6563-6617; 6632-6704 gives 1.5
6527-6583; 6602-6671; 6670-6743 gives -1.7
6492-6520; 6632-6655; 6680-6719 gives -0.1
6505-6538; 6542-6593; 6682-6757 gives 2.6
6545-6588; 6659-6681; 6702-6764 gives -0.5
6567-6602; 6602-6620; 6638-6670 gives -0.4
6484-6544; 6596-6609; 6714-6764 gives 0.0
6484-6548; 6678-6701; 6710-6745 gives 0.0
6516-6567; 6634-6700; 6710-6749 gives -0.7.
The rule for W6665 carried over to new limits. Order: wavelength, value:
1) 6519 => 9.587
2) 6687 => 9.291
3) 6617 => 9.456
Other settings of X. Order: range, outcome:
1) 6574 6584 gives 9.31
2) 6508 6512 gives 9.64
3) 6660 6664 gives 9.4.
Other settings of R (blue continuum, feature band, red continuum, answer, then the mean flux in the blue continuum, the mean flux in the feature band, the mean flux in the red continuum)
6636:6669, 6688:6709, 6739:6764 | 0.1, 9.38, 9.24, 9.18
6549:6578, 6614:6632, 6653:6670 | -0.7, 8.72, 9.45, 9.38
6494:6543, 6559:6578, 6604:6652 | 2.1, 9.6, 8.45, 9.42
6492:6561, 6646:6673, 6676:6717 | -0.2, 9.51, 9.36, 9.24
